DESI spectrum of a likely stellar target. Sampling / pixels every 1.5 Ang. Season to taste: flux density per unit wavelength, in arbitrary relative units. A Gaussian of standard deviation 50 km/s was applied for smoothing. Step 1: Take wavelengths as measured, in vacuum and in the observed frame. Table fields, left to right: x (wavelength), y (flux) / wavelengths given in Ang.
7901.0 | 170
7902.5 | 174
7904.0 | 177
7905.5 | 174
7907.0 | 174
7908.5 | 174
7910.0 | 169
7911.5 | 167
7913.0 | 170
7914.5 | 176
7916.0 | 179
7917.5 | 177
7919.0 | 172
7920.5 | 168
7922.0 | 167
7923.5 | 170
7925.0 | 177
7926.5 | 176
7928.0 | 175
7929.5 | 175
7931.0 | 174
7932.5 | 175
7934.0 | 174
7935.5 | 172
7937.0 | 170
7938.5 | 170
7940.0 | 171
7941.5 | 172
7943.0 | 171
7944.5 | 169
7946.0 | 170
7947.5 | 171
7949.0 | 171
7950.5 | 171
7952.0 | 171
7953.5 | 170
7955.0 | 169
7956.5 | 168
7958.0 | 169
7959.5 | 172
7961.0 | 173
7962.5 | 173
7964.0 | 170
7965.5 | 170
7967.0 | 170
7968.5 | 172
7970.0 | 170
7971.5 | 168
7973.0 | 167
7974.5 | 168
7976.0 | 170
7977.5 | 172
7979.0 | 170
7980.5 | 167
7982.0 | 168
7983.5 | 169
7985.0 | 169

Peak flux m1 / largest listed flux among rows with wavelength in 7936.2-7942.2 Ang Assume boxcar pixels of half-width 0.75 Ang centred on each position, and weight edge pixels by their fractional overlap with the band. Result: 172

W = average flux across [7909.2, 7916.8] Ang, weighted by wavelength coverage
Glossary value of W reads 172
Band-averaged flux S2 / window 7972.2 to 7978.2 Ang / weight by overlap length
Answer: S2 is 169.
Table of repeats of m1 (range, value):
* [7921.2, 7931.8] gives 177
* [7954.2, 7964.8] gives 173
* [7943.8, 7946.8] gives 170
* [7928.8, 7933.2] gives 175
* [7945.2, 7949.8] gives 171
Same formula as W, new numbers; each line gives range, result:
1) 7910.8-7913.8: 169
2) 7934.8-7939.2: 171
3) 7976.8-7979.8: 171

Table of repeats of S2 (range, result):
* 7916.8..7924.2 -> 171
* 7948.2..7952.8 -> 171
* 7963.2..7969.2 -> 171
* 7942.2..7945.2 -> 170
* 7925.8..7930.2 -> 175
